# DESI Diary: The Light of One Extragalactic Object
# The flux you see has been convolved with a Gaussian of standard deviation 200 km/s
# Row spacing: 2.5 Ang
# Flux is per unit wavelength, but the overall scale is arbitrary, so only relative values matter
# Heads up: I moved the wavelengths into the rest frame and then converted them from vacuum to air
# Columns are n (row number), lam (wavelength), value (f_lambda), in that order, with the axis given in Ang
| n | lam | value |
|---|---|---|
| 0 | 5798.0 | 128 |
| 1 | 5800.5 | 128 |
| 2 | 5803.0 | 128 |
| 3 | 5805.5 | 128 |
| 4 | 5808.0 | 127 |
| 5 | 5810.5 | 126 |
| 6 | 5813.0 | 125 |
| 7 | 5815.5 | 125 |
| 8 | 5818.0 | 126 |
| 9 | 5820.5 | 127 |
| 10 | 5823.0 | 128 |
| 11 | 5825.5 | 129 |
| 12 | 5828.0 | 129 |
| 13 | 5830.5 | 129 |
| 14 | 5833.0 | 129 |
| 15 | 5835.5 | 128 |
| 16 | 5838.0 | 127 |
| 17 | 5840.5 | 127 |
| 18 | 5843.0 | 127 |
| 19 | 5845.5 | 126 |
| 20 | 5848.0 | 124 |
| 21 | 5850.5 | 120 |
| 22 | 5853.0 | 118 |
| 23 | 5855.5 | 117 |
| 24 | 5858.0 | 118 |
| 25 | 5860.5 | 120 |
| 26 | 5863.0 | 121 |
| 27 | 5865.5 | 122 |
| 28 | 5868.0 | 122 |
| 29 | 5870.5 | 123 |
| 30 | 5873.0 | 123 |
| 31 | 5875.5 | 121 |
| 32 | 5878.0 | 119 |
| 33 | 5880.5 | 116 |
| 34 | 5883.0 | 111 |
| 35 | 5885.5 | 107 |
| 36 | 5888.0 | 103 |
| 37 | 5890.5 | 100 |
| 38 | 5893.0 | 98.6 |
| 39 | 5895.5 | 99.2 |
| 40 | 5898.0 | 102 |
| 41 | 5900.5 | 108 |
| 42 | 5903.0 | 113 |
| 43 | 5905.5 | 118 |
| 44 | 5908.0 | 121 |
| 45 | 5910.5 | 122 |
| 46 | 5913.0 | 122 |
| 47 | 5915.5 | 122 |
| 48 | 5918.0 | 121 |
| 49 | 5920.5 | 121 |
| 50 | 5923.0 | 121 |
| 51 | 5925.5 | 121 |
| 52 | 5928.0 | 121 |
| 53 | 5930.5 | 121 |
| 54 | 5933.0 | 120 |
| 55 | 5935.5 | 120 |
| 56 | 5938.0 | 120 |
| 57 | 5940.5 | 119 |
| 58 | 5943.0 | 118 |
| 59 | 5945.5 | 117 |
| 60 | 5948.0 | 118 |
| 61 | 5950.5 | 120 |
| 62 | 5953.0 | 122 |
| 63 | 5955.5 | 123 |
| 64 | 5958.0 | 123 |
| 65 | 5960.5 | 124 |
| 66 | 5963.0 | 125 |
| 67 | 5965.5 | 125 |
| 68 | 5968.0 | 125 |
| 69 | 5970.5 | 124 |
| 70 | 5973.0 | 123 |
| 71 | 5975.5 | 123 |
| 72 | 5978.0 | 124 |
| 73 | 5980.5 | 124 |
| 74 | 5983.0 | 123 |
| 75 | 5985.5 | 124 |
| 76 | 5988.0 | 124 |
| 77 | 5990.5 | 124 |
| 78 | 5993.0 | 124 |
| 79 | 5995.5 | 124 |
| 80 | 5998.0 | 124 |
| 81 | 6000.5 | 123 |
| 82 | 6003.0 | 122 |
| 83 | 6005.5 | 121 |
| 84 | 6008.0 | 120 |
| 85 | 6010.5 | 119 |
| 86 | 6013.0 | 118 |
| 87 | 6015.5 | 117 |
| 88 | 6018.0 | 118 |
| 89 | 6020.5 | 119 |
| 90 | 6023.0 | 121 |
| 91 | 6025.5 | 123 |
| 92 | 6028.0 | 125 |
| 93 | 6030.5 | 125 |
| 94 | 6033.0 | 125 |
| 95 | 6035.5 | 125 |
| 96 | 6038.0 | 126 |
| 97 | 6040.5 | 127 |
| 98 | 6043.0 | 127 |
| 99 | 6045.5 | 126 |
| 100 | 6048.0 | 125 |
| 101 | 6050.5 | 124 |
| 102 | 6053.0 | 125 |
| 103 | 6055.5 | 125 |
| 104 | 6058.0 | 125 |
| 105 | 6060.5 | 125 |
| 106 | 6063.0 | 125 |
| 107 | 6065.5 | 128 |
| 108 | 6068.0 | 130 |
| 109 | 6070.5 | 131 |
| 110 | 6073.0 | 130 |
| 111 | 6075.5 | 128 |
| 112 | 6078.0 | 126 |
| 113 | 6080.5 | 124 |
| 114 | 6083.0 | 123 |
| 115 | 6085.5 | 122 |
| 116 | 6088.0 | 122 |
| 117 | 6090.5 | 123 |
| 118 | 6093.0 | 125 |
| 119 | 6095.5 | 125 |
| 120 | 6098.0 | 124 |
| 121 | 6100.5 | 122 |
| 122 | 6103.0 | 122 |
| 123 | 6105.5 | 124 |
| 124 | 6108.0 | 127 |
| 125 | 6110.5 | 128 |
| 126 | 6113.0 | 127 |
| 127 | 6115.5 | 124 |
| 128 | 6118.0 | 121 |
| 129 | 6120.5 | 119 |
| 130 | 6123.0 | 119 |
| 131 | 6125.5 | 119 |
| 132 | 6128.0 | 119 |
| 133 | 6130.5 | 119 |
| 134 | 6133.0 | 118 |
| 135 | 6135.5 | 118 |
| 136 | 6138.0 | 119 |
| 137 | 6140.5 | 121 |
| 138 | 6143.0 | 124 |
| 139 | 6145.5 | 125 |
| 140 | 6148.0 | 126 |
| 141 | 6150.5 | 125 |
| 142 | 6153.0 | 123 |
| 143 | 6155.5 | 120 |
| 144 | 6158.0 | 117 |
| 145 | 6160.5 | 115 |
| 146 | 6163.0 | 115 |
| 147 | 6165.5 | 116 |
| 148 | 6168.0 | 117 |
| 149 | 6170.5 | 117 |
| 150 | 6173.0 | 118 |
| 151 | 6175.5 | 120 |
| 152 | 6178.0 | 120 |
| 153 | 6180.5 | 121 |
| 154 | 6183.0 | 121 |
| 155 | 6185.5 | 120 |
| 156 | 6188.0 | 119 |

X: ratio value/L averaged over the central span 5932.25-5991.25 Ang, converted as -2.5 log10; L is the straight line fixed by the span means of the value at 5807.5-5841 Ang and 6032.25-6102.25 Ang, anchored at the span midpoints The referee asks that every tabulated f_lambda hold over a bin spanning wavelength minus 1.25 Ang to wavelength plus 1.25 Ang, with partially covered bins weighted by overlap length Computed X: 0.04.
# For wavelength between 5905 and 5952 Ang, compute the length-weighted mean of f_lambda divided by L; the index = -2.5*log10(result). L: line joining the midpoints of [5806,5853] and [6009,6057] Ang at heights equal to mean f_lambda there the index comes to 0.04 mag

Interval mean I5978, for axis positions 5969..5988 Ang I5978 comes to 124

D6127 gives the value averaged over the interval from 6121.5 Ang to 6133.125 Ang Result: 119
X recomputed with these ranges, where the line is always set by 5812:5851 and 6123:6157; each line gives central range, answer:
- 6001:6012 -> 0.026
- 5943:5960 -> 0.036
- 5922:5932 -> 0.036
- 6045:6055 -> -0.019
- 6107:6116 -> -0.044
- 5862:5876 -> 0.035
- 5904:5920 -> 0.039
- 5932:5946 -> 0.051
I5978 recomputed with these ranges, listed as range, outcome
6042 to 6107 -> 125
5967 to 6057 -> 123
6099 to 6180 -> 121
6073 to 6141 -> 123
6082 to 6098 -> 123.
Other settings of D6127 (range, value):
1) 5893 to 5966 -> 118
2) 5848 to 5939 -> 117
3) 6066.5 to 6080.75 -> 128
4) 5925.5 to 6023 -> 122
